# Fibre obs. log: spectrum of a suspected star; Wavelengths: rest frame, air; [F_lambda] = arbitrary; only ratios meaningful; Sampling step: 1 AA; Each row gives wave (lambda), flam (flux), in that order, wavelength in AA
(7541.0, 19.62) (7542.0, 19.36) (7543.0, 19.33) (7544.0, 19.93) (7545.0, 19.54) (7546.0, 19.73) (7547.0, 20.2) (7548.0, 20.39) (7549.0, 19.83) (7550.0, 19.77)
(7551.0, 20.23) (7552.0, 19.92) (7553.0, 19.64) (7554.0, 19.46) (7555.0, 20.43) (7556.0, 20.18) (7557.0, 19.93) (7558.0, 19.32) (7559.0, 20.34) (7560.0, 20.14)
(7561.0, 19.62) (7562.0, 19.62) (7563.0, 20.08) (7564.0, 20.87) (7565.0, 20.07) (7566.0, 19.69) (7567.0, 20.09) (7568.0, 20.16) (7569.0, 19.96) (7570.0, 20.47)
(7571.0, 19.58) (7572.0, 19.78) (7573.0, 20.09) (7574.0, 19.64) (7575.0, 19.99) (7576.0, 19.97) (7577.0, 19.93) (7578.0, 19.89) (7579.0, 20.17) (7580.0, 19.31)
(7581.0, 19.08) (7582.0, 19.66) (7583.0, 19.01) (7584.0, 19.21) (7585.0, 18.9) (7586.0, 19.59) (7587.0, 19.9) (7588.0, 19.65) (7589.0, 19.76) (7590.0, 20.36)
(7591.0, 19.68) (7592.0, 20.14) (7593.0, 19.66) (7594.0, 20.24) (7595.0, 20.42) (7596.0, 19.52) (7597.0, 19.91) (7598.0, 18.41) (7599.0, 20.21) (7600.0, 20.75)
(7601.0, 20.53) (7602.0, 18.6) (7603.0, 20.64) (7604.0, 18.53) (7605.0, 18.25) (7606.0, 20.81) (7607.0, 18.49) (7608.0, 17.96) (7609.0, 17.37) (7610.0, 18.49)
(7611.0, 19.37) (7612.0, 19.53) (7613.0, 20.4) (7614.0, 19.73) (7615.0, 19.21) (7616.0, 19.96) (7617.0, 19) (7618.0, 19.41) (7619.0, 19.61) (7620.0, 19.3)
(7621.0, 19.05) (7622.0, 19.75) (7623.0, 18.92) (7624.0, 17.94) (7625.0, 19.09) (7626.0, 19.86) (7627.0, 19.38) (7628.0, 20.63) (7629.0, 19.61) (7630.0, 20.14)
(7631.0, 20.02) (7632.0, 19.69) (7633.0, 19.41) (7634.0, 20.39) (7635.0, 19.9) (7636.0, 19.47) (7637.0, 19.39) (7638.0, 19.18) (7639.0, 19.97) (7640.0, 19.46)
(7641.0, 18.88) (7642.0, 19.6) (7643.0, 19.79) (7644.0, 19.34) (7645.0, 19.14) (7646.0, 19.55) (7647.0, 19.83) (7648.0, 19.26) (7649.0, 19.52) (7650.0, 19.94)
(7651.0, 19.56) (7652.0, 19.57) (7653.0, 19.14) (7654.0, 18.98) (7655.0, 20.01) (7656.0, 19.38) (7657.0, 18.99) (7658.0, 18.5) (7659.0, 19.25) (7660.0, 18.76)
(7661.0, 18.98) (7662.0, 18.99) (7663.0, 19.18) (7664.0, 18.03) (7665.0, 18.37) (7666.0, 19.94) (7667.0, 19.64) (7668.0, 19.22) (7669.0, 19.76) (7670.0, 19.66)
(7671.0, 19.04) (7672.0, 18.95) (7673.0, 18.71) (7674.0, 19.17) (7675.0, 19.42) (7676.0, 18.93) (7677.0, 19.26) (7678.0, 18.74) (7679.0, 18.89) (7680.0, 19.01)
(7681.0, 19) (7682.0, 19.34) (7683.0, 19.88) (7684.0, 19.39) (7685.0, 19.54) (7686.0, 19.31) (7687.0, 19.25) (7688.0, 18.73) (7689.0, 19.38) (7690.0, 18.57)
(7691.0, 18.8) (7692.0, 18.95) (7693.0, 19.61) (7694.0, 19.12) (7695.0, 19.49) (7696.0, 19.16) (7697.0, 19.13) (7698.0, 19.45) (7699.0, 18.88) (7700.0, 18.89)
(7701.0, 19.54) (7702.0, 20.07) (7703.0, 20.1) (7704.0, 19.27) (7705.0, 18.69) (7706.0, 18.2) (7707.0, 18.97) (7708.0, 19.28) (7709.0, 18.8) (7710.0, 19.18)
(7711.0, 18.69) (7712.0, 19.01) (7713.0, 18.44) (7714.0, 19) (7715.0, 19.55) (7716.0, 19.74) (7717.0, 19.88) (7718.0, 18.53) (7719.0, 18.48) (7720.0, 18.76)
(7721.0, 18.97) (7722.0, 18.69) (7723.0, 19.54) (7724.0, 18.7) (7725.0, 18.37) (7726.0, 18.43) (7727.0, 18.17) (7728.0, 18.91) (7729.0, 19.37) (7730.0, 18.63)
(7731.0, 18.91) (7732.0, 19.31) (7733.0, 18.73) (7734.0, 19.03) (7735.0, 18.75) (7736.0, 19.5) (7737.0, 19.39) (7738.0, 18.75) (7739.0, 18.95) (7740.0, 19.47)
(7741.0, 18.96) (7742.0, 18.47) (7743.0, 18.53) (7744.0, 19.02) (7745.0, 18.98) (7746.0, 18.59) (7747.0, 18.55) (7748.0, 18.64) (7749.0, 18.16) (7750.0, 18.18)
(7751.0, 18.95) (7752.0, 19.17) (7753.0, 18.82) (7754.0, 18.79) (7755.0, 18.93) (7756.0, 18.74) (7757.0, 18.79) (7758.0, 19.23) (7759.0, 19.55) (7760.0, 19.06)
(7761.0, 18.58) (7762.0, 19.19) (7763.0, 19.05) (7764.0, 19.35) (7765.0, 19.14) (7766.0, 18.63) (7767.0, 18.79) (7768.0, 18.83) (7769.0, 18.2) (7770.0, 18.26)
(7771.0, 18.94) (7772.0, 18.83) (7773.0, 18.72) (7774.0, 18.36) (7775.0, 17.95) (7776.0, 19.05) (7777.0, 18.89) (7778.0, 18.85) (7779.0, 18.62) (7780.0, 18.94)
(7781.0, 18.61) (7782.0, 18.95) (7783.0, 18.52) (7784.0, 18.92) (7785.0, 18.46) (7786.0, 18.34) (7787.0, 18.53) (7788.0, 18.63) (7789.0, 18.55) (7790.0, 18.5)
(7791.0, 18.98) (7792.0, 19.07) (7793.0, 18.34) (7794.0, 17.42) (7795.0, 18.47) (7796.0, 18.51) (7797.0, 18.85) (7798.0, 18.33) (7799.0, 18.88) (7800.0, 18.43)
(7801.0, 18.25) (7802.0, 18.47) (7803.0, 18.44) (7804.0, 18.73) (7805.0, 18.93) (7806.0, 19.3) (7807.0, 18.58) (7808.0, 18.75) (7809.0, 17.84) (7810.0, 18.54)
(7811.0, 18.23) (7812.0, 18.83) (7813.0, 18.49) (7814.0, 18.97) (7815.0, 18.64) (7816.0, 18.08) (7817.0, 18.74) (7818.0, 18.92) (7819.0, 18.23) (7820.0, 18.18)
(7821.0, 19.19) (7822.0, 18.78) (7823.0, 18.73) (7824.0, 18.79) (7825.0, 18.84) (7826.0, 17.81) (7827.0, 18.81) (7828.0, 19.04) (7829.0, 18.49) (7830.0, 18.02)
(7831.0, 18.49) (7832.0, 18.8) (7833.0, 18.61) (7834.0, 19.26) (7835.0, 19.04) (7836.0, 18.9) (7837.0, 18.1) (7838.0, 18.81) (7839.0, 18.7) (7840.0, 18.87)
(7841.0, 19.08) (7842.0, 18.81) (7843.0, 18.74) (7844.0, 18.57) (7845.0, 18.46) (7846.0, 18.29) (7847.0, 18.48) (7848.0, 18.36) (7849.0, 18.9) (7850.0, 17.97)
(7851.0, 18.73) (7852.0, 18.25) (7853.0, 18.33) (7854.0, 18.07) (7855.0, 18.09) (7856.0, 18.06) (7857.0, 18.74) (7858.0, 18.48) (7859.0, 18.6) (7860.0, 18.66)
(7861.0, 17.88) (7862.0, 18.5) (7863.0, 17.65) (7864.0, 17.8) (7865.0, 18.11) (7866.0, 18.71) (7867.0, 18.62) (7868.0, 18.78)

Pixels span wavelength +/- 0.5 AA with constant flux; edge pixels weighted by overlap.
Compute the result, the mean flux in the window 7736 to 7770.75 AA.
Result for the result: 18.9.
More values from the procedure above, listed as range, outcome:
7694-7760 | 19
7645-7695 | 19.2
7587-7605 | 19.8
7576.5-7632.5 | 19.5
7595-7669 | 19.4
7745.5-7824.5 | 18.7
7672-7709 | 19.2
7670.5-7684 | 19.1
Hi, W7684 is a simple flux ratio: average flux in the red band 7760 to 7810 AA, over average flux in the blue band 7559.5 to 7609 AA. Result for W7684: 0.95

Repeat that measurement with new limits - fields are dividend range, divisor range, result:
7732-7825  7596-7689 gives 0.97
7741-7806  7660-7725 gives 0.98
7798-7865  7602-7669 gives 0.96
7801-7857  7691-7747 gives 0.98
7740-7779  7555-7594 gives 0.95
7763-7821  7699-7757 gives 0.98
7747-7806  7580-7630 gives 0.96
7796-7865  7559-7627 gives 0.95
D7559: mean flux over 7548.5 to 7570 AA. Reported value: 20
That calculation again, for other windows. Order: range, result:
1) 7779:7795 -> 18.6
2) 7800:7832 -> 18.6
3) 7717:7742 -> 18.9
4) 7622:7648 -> 19.5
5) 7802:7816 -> 18.6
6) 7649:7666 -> 19.1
